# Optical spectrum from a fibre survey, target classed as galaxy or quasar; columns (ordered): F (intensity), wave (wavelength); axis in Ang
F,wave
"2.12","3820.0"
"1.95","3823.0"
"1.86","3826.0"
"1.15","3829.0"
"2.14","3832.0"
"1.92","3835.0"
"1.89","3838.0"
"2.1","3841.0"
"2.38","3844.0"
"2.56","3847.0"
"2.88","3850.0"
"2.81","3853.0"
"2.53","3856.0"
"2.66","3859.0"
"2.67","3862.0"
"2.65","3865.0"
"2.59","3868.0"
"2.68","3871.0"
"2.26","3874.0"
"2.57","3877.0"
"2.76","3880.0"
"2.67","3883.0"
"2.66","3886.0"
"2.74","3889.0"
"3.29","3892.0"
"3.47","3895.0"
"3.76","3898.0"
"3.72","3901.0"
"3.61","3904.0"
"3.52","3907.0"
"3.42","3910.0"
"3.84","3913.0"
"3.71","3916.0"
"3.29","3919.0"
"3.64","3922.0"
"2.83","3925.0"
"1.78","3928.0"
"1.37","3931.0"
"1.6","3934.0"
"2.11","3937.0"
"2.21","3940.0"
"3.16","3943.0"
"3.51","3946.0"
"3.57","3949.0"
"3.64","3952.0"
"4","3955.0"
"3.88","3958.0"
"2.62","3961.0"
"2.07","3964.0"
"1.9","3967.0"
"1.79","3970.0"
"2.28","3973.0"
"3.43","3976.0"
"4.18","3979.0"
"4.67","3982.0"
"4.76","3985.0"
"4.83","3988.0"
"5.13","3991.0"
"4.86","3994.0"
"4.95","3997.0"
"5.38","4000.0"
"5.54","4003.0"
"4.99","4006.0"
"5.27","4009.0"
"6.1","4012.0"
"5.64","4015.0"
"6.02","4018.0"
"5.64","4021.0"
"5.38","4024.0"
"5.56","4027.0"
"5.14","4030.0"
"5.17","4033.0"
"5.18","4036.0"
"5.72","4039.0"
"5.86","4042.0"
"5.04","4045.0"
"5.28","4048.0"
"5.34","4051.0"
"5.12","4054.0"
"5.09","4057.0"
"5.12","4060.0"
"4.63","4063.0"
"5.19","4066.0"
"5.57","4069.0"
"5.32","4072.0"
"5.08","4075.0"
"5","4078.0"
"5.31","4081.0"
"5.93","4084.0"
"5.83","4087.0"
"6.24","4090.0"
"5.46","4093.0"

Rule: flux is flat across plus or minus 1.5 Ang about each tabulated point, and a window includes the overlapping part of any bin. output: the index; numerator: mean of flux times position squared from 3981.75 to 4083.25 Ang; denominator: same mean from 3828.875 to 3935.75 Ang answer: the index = 2.07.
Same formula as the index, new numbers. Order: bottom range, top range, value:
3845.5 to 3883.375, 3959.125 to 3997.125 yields 1.45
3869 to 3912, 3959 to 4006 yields 1.34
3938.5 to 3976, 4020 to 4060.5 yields 1.91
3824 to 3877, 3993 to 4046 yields 2.52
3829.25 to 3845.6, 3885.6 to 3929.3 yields 1.70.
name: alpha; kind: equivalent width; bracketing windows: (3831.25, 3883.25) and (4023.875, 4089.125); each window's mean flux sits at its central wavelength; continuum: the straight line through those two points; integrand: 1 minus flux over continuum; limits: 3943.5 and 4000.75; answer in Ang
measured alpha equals 5.7 Ang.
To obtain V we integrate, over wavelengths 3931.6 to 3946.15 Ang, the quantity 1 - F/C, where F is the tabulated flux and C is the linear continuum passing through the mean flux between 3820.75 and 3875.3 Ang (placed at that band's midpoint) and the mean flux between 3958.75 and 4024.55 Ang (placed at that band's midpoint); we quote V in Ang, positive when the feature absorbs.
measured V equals 5.2 Ang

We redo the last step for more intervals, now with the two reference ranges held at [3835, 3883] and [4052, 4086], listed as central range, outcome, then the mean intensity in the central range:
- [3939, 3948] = 1.4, 3.04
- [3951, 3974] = 6.4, 2.76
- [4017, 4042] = -4.1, 5.49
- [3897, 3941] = 3.9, 2.96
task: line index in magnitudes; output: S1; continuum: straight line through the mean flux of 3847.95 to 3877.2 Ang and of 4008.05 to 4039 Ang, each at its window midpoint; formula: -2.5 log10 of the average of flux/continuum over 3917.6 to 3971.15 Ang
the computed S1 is 0.44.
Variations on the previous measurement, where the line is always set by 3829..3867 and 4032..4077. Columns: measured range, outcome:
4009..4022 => -0.23 mag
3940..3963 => 0.14 mag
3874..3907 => -0.04 mag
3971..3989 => 0.08 mag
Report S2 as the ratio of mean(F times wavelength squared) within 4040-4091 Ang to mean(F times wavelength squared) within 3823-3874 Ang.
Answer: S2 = 2.6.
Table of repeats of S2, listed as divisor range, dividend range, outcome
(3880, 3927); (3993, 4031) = 1.73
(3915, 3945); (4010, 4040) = 2.27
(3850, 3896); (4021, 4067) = 2.10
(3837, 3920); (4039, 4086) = 1.98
